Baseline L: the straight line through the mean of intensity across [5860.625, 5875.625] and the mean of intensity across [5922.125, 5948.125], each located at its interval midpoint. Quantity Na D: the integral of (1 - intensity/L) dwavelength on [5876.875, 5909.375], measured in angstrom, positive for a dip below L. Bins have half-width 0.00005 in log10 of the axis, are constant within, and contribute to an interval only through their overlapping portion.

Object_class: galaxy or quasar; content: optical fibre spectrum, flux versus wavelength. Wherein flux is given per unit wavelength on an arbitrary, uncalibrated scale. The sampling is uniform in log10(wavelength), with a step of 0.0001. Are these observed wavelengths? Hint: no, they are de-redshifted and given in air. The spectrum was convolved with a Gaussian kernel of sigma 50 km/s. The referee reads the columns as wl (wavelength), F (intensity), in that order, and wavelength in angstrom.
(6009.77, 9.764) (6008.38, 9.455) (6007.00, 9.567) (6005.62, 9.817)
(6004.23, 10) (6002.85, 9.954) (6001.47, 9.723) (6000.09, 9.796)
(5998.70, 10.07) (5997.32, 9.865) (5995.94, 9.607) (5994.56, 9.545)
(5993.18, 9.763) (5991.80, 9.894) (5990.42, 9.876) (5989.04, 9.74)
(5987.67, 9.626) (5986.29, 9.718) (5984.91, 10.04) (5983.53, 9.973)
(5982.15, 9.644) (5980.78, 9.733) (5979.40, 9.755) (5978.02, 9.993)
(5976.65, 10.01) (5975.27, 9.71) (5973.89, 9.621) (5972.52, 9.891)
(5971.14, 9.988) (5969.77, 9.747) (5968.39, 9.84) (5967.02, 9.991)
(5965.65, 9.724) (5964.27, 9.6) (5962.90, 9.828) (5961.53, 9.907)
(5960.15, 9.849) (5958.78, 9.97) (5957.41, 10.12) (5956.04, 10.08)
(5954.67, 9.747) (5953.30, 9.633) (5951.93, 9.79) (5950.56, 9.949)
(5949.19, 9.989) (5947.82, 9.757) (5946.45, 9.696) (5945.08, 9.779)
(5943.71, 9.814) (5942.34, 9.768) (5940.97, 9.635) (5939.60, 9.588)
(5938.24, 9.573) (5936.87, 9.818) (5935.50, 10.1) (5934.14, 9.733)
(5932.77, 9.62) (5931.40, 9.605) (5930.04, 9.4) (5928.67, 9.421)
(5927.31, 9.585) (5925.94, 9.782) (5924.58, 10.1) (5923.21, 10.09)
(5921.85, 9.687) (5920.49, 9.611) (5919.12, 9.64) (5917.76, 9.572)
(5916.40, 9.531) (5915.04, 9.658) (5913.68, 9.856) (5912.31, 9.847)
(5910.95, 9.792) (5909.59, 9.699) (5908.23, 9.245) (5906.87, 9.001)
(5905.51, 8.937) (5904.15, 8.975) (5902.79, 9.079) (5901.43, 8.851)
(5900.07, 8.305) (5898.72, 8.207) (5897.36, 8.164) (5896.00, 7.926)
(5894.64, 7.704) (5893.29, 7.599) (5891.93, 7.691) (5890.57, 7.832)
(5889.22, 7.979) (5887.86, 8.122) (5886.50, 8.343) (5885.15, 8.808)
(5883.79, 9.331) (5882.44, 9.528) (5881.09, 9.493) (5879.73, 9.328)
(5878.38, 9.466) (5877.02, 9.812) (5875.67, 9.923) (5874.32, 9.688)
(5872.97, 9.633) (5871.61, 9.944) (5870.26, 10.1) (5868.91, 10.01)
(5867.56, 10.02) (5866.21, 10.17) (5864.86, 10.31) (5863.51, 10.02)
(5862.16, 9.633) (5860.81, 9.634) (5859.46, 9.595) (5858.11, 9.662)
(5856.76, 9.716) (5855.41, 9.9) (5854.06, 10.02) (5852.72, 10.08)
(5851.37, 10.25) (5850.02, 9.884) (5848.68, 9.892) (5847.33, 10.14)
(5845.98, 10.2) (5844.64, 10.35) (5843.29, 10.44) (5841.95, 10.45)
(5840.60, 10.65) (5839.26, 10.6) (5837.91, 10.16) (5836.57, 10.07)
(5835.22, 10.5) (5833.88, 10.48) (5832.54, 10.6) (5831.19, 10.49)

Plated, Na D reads 4.0 angstrom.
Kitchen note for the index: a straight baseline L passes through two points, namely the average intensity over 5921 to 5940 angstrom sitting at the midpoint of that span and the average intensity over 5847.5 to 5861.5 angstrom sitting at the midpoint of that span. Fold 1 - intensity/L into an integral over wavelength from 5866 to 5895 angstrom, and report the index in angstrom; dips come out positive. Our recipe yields 2.1 angstrom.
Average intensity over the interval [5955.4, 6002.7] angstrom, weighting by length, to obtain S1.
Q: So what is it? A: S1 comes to 9.83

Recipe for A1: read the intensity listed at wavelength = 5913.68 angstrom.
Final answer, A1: 9.856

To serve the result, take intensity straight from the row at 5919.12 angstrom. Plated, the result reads 9.64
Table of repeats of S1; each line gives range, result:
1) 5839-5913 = 9.41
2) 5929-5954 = 9.73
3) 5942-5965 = 9.84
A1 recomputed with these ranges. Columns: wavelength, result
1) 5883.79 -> 9.331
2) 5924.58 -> 10.1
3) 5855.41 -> 9.9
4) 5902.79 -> 9.079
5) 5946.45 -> 9.696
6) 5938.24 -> 9.573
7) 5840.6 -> 10.65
